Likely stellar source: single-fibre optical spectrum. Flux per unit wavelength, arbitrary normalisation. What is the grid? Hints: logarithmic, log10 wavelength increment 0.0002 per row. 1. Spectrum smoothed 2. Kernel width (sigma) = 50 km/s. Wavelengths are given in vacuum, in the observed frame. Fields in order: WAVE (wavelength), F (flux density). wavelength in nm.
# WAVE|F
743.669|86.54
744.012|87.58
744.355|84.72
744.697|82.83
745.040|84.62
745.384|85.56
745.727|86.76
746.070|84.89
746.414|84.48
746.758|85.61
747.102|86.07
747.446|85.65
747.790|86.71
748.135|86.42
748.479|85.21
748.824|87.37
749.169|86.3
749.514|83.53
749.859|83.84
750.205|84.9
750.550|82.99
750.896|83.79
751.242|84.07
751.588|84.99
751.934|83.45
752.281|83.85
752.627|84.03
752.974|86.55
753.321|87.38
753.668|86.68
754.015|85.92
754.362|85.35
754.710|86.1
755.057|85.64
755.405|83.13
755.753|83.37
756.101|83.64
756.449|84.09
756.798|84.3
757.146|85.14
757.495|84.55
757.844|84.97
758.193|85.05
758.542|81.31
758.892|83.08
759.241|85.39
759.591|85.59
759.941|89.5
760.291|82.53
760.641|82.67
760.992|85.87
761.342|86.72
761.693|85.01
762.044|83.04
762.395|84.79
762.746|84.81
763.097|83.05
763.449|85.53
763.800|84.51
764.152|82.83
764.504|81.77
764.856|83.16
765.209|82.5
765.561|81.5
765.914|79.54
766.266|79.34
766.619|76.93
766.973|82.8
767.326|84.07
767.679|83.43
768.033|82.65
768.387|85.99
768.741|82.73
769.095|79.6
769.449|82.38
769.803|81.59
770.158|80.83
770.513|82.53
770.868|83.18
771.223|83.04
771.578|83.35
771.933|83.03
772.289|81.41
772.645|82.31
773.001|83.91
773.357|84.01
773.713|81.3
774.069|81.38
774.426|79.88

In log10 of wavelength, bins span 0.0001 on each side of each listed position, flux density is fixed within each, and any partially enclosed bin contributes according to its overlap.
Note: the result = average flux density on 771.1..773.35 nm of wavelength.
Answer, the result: 82.9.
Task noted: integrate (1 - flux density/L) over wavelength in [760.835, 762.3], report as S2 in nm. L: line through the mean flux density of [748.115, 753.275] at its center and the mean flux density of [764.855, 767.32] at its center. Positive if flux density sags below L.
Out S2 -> -0.056 nm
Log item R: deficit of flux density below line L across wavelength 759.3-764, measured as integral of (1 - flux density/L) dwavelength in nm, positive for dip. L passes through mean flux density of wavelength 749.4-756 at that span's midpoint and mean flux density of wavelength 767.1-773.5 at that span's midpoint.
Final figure -0.07 nm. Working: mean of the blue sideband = 84.7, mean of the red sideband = 82.8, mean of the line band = 84.9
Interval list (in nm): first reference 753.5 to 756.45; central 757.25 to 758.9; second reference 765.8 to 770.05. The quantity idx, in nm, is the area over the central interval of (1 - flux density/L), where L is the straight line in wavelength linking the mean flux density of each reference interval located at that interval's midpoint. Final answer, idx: 0.01 nm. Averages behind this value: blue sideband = 84.9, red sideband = 81.8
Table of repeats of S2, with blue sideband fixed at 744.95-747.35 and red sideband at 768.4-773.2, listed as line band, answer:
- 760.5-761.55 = -0.02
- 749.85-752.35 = 0.02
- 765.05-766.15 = 0.03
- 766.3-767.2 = 0.03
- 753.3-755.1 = -0.04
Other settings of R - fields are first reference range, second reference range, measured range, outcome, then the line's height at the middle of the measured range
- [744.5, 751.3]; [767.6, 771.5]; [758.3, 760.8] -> -0.02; 83.7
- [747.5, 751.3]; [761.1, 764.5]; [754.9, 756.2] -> 0.01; 84.7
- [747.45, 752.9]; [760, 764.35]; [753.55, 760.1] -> -0.02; 84.6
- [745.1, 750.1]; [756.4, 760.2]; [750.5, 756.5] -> 0.03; 85.1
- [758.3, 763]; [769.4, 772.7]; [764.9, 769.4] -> 0.08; 83.2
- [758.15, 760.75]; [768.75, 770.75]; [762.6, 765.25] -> -0.01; 83.2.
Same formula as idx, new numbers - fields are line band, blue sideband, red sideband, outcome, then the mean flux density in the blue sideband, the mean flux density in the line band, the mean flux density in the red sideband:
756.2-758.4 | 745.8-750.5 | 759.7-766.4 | -0.01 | 85.4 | 84.6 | 83.7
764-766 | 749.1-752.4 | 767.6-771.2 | 0.02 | 84.1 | 82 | 82.5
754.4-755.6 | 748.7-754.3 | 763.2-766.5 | -0.01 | 85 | 85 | 82.2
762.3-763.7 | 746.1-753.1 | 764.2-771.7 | -0.03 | 85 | 84.6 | 82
